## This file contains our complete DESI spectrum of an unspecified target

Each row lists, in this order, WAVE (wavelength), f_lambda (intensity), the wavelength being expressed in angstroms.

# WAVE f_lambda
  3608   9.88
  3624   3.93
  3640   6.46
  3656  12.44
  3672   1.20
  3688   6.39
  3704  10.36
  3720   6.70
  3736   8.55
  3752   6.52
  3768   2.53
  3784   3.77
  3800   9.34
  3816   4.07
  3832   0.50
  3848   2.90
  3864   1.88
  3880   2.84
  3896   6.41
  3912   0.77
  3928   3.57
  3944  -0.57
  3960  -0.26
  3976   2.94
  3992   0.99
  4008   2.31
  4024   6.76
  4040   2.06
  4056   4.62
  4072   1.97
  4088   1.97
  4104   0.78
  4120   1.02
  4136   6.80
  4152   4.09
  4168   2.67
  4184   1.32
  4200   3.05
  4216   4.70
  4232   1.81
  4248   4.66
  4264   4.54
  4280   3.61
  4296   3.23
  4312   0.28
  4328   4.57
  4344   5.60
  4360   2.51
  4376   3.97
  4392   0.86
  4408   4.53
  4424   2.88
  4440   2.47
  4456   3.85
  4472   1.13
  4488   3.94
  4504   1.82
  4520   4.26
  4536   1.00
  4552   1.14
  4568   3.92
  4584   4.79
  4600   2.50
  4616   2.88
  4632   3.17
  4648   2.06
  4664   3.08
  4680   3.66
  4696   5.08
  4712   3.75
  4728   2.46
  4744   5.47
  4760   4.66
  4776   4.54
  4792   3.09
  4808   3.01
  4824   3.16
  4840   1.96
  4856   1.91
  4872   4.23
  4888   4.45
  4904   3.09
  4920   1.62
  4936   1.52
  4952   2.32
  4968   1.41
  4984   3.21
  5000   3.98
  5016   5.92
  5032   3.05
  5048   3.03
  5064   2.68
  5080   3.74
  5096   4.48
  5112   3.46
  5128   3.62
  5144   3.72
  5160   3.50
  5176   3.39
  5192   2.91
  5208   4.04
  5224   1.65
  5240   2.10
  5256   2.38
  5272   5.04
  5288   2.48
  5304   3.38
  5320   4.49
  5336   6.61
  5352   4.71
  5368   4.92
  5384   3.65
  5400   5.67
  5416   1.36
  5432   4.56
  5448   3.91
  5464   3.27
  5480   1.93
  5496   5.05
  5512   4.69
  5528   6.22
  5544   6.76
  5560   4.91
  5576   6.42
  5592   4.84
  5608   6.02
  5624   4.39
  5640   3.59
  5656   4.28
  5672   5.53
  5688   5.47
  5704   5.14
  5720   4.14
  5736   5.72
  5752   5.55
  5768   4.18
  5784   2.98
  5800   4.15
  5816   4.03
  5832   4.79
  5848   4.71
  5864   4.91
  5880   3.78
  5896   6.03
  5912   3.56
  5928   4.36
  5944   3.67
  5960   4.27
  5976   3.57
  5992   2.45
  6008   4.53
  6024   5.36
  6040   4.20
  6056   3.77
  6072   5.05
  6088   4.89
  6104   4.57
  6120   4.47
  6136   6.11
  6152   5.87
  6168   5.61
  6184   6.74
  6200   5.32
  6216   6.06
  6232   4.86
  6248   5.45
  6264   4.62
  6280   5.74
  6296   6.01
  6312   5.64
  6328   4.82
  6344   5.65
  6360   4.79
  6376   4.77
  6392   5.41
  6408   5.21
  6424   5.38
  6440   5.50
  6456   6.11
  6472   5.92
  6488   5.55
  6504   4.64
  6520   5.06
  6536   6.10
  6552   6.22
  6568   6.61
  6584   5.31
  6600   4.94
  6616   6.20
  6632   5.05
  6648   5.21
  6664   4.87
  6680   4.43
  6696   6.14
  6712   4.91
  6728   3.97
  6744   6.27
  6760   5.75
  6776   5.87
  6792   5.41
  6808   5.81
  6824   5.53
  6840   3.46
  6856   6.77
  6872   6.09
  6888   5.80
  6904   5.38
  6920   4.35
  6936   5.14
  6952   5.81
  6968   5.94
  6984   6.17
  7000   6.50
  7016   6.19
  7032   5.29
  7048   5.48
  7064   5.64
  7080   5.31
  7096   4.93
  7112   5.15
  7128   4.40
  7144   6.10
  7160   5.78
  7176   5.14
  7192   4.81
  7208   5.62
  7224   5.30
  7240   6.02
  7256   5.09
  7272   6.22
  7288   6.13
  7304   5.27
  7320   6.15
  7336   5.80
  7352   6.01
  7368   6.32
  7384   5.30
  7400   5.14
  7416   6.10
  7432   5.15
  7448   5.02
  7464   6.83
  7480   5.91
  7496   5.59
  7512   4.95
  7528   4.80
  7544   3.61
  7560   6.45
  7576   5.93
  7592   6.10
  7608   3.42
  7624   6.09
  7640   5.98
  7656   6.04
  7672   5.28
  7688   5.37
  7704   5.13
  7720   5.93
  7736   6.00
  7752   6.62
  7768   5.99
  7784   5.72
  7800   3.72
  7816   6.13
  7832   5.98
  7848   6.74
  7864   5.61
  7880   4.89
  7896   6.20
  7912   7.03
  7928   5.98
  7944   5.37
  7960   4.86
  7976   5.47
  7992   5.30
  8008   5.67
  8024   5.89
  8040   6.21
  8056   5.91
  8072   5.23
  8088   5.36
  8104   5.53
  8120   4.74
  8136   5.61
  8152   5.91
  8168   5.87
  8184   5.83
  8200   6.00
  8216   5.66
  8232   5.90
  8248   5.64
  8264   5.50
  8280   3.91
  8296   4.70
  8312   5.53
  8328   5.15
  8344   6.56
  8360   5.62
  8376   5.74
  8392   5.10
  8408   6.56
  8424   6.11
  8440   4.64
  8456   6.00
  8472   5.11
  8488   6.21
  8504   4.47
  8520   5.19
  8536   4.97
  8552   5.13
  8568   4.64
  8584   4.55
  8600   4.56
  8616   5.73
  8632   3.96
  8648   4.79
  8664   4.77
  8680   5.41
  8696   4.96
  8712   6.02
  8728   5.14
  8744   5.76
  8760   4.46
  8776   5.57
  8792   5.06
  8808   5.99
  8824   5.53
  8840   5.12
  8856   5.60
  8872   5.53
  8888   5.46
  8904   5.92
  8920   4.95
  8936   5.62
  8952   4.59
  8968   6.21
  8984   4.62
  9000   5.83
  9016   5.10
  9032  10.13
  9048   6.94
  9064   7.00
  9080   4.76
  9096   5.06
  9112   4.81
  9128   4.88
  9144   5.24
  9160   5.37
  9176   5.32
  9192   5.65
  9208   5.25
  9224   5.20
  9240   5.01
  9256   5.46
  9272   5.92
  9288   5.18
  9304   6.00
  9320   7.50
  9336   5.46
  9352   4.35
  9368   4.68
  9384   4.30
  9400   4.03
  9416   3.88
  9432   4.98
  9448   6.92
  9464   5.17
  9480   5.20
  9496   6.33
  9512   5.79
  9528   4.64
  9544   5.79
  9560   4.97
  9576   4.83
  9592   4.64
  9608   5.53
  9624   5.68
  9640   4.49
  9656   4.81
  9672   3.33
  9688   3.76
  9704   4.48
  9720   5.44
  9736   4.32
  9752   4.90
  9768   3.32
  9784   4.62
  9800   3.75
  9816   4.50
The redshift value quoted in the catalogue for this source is 0.38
